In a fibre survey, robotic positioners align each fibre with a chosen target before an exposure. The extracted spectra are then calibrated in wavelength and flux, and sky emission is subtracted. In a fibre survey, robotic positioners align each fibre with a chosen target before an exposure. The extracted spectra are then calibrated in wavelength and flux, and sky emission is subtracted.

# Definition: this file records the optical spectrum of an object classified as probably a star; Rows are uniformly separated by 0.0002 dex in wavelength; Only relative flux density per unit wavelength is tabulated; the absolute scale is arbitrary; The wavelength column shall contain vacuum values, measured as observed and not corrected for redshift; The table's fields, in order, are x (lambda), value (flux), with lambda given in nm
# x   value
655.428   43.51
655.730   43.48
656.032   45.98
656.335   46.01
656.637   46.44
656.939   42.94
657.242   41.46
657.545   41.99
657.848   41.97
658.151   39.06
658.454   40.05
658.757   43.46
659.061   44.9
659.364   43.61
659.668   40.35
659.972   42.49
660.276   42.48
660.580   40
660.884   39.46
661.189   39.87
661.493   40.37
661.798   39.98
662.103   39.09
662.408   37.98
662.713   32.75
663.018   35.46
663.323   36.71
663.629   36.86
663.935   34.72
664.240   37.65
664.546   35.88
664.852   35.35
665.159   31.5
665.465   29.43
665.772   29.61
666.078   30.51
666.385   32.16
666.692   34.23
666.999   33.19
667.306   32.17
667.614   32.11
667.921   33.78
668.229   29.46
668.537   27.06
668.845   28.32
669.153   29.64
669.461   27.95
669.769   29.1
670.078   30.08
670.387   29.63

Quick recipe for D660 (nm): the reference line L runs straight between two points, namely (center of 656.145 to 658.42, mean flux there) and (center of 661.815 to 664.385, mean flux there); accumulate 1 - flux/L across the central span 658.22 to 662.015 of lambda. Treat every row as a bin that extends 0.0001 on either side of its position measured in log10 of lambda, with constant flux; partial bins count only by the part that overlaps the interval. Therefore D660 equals -0.15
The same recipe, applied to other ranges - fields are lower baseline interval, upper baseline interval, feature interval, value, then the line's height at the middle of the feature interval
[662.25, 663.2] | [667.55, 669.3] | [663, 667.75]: -0.09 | 32.9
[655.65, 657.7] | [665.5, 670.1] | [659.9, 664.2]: -0.09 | 37.6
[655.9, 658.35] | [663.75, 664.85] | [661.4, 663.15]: 0.02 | 38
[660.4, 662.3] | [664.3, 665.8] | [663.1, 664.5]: -0.05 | 35.2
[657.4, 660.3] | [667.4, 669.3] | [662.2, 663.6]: 0.04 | 36.9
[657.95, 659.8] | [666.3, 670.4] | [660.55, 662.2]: -0.04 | 38.9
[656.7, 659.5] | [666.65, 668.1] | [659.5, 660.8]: -0.03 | 40.2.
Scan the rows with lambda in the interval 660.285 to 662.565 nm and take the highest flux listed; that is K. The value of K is 40.37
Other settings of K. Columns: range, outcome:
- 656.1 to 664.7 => 46.44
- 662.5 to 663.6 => 36.71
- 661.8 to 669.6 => 39.09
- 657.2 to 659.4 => 44.9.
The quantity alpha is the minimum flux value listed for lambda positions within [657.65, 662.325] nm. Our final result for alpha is 39.06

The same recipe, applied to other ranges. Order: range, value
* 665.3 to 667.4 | 29.43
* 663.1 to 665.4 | 31.5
